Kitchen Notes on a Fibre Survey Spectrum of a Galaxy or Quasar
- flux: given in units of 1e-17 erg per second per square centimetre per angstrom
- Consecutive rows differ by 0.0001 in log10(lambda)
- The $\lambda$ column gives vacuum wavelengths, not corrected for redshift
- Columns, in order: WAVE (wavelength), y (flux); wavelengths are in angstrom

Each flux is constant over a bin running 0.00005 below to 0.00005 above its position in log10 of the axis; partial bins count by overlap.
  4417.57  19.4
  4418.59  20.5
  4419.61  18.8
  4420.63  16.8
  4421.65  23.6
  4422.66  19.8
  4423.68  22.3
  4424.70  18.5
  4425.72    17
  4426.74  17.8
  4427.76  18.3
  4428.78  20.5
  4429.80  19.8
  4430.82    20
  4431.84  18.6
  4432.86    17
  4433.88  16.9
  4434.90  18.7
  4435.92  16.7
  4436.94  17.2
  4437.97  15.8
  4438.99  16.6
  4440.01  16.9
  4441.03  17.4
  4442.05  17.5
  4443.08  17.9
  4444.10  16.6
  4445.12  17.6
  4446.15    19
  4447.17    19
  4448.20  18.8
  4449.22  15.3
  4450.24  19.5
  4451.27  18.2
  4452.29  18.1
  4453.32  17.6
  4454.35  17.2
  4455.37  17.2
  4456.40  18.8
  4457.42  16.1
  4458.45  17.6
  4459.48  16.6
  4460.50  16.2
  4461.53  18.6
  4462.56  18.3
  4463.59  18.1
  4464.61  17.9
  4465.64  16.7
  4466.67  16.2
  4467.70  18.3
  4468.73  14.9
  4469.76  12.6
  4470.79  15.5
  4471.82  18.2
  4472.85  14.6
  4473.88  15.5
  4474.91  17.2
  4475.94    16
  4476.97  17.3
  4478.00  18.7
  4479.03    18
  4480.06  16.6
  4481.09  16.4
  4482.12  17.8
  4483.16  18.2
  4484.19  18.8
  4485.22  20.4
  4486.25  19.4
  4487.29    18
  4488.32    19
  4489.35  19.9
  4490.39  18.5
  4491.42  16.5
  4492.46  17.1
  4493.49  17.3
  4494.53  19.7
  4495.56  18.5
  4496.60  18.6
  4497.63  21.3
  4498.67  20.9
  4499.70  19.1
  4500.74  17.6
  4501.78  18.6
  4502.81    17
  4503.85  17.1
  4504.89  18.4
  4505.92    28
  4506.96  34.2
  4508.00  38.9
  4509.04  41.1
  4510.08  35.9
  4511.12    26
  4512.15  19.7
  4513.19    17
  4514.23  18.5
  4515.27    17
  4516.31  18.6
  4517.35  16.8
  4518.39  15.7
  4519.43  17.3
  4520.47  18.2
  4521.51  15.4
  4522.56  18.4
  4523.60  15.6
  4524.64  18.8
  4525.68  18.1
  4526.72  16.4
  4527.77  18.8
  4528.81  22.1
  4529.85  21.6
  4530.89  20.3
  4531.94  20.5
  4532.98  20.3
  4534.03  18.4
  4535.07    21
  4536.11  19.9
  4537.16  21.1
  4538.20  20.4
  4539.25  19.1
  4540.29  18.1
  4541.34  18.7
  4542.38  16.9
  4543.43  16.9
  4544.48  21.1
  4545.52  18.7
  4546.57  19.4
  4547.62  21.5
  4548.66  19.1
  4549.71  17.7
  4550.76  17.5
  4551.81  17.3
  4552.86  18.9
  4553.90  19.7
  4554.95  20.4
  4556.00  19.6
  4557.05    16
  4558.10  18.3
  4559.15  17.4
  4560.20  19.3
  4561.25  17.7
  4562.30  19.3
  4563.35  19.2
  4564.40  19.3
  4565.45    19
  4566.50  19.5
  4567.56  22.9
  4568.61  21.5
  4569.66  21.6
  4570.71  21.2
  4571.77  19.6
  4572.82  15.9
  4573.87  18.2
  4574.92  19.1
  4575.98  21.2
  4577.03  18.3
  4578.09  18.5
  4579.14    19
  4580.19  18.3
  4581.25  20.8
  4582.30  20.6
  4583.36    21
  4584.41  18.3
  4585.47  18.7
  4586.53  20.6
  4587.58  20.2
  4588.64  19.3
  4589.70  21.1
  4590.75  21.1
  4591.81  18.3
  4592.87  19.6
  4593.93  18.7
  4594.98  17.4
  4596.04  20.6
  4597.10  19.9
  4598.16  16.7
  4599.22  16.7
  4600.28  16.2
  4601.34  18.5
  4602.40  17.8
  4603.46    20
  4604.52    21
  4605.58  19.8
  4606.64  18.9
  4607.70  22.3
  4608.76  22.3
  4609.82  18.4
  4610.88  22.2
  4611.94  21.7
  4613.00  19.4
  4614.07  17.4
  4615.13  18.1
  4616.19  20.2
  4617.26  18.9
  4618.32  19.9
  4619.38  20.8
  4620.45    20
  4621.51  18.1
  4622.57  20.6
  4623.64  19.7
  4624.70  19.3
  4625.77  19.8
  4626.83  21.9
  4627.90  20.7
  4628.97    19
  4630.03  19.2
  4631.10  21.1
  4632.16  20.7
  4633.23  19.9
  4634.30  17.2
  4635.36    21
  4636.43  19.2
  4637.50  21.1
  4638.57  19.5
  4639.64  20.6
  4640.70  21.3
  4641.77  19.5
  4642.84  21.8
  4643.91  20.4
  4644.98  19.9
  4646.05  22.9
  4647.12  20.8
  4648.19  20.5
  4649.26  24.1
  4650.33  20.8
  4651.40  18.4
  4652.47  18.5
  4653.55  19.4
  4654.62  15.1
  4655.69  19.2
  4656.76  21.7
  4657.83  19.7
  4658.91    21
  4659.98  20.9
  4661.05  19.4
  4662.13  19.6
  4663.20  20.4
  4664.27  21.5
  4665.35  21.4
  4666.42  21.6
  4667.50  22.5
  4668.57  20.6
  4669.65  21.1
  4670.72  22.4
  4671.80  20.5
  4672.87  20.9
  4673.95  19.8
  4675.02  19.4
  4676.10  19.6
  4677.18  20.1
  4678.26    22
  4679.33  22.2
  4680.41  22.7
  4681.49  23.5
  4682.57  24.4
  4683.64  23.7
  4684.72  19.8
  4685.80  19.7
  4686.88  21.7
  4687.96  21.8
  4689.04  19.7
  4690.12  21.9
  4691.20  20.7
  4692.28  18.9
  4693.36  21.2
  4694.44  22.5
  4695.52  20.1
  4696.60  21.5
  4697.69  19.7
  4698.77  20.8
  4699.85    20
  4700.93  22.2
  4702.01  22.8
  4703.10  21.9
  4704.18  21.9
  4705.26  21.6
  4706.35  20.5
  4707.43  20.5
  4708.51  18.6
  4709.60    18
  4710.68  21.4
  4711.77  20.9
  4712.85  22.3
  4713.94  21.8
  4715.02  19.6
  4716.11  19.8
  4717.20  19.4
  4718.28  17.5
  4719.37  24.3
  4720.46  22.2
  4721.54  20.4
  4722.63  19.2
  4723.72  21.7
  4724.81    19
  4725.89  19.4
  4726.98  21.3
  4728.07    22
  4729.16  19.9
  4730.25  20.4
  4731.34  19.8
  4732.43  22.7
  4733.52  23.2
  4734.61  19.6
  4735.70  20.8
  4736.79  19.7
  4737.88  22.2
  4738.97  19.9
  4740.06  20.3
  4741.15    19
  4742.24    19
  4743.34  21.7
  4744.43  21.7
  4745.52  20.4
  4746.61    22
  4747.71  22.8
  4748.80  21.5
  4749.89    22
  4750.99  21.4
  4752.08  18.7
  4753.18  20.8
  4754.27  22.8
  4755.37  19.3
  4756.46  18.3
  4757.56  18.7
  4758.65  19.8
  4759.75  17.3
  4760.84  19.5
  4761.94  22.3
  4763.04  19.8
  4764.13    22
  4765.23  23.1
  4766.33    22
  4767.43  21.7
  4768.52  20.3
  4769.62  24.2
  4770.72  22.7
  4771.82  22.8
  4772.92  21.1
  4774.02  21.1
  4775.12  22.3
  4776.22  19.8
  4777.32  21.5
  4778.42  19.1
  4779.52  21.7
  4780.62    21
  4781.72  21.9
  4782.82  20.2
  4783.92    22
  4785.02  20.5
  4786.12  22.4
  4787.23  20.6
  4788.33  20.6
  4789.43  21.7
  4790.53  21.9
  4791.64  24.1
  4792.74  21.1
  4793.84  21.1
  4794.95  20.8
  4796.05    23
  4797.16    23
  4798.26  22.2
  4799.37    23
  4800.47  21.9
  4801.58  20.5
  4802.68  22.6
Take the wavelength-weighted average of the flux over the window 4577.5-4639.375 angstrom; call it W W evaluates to 19.6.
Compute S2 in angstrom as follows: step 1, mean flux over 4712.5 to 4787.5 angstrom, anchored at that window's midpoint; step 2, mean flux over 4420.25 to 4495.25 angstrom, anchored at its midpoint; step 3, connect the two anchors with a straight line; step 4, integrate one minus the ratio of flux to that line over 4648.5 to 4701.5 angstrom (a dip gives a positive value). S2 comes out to -1.9 angstrom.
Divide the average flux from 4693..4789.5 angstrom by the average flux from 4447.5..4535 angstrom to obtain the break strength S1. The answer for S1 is 1.10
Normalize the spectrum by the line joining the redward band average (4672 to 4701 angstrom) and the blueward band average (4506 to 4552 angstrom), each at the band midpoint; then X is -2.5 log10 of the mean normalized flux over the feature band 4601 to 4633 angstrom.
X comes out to 0.05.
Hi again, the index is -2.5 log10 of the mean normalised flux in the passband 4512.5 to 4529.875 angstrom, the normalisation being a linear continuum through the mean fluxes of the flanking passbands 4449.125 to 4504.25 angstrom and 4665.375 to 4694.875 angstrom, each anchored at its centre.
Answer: 0.04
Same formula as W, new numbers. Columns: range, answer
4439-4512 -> 19.1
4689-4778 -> 20.8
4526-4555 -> 19.3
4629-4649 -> 20.4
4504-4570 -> 20.3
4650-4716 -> 20.8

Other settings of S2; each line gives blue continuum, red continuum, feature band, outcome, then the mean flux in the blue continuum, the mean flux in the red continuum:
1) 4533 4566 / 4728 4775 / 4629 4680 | -1.12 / 19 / 20.9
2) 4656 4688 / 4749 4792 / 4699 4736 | 0.61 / 21.2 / 21.1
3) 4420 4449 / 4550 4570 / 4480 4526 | -3.72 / 18.3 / 19.1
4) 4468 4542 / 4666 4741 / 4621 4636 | 0.39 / 19.5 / 20.9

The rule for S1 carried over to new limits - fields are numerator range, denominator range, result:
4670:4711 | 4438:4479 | 1.23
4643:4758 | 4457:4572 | 1.08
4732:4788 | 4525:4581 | 1.09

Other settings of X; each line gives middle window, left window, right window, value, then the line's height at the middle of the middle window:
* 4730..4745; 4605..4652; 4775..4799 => 0.019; 21.1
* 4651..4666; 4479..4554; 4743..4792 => 0.046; 20.6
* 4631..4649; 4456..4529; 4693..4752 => -0.015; 20.2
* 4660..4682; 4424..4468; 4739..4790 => -0.054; 20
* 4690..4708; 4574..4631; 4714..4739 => -0.036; 20.4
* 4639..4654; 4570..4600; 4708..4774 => -0.043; 19.8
